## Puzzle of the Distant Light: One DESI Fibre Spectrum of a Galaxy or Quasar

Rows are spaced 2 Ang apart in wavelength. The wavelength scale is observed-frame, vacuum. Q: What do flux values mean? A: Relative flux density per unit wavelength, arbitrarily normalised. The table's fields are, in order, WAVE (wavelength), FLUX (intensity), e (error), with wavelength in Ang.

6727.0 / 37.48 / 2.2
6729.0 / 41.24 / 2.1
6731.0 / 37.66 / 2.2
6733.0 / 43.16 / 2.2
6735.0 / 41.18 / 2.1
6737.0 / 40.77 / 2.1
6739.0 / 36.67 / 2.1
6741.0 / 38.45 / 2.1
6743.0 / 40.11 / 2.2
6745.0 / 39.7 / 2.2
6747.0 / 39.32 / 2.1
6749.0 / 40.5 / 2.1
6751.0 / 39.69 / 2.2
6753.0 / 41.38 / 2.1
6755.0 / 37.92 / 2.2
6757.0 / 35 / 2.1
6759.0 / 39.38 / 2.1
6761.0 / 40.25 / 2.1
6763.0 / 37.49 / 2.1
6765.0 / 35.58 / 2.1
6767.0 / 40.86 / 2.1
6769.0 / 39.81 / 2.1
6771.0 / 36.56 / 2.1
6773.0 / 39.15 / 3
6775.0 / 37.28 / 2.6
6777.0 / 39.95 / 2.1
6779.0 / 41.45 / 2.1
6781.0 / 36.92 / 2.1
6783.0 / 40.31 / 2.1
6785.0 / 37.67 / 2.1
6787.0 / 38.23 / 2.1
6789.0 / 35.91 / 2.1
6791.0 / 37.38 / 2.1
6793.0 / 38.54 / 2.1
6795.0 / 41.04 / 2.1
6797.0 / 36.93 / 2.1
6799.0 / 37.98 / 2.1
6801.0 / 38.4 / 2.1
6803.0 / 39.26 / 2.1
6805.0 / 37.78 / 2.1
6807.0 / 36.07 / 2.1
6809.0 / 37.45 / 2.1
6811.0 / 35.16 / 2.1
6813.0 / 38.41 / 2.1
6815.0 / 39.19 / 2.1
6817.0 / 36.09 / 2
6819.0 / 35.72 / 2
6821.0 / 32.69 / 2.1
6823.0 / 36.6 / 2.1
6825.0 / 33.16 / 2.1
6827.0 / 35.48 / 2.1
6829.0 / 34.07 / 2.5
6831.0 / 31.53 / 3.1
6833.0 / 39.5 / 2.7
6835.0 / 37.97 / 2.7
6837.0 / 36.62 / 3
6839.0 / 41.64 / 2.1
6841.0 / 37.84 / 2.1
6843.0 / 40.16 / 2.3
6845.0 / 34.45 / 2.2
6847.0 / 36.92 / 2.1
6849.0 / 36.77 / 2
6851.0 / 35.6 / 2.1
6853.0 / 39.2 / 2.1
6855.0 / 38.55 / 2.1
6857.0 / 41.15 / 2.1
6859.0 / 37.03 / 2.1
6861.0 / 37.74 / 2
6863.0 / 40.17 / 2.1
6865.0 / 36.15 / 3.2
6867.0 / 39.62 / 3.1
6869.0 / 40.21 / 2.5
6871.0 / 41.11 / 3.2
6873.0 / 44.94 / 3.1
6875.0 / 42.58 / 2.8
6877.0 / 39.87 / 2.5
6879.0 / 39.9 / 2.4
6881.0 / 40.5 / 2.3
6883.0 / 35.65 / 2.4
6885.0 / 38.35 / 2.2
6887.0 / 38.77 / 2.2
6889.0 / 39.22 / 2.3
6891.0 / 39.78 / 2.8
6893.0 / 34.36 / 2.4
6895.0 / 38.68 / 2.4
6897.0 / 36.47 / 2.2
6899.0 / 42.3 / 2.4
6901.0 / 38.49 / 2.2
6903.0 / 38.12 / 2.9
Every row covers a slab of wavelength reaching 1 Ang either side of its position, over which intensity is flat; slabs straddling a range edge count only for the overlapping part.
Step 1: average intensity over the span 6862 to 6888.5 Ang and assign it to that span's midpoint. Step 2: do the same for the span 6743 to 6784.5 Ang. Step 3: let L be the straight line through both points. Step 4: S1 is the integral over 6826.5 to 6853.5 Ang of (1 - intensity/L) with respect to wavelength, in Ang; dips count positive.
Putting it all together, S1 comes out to 1.8 Ang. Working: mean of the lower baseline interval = 38.9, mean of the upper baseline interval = 39.8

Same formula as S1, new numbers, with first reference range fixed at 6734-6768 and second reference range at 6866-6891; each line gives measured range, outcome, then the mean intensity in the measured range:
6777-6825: 2.3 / 37.6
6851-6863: 0.4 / 38.6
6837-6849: 0.6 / 38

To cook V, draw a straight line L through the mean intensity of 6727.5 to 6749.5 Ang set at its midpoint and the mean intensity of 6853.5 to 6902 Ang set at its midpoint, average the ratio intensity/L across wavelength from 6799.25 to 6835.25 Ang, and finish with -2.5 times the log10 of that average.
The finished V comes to 0.09 mag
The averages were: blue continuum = 39.8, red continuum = 39.2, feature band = 36.4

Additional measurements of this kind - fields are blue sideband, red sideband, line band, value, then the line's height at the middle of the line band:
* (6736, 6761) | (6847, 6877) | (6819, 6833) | 0.141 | 39.2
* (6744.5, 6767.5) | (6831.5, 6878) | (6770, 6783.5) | 0.003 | 38.9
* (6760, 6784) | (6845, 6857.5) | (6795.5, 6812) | 0.024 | 38.3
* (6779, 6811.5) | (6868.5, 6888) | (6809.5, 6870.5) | 0.056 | 39.2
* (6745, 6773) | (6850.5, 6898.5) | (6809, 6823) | 0.075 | 38.9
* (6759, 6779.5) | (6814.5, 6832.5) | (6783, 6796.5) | -0.026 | 37.3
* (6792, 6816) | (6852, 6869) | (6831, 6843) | 0.007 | 38.5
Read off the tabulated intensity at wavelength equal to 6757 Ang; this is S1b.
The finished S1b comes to 35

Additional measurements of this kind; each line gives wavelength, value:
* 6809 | 37.45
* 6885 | 38.35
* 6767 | 40.86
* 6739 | 36.67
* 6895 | 38.68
